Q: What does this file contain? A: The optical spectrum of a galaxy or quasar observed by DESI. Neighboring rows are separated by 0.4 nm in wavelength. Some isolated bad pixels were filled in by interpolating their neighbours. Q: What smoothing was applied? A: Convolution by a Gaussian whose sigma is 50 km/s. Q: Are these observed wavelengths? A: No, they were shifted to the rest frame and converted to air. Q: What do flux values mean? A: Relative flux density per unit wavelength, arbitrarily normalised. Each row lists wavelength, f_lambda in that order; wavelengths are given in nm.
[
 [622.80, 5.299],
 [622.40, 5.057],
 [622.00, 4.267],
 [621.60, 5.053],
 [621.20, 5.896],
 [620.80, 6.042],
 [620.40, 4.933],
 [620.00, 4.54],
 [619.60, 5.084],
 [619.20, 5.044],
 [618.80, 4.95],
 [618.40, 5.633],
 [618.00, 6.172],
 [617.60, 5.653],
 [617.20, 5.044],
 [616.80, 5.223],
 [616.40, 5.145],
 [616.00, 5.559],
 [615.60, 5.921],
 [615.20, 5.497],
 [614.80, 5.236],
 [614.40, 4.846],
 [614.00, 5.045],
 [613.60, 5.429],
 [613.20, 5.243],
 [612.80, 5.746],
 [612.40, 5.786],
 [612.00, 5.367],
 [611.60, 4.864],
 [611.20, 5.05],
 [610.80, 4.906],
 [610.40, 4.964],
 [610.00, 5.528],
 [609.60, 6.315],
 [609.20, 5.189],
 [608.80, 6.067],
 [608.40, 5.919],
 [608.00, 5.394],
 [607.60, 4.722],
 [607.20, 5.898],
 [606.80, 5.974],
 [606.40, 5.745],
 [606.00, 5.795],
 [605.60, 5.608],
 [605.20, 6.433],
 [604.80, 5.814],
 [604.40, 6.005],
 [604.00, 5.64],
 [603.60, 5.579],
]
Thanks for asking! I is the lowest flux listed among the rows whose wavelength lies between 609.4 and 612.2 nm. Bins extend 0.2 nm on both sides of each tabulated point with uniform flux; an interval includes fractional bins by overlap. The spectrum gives 4.864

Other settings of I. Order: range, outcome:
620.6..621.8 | 5.053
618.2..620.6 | 4.54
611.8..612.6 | 5.367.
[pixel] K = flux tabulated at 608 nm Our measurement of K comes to 5.394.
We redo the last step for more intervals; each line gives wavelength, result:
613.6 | 5.429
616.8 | 5.223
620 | 4.54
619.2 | 5.044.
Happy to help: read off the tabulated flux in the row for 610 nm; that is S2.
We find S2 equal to 5.528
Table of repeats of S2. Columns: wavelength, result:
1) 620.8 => 6.042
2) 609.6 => 6.315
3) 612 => 5.367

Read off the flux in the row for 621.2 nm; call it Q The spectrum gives 5.896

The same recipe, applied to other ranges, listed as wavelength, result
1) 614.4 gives 4.846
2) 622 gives 4.267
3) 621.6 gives 5.053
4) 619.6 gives 5.084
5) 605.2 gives 6.433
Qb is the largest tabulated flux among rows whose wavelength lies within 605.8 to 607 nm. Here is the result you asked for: 5.974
